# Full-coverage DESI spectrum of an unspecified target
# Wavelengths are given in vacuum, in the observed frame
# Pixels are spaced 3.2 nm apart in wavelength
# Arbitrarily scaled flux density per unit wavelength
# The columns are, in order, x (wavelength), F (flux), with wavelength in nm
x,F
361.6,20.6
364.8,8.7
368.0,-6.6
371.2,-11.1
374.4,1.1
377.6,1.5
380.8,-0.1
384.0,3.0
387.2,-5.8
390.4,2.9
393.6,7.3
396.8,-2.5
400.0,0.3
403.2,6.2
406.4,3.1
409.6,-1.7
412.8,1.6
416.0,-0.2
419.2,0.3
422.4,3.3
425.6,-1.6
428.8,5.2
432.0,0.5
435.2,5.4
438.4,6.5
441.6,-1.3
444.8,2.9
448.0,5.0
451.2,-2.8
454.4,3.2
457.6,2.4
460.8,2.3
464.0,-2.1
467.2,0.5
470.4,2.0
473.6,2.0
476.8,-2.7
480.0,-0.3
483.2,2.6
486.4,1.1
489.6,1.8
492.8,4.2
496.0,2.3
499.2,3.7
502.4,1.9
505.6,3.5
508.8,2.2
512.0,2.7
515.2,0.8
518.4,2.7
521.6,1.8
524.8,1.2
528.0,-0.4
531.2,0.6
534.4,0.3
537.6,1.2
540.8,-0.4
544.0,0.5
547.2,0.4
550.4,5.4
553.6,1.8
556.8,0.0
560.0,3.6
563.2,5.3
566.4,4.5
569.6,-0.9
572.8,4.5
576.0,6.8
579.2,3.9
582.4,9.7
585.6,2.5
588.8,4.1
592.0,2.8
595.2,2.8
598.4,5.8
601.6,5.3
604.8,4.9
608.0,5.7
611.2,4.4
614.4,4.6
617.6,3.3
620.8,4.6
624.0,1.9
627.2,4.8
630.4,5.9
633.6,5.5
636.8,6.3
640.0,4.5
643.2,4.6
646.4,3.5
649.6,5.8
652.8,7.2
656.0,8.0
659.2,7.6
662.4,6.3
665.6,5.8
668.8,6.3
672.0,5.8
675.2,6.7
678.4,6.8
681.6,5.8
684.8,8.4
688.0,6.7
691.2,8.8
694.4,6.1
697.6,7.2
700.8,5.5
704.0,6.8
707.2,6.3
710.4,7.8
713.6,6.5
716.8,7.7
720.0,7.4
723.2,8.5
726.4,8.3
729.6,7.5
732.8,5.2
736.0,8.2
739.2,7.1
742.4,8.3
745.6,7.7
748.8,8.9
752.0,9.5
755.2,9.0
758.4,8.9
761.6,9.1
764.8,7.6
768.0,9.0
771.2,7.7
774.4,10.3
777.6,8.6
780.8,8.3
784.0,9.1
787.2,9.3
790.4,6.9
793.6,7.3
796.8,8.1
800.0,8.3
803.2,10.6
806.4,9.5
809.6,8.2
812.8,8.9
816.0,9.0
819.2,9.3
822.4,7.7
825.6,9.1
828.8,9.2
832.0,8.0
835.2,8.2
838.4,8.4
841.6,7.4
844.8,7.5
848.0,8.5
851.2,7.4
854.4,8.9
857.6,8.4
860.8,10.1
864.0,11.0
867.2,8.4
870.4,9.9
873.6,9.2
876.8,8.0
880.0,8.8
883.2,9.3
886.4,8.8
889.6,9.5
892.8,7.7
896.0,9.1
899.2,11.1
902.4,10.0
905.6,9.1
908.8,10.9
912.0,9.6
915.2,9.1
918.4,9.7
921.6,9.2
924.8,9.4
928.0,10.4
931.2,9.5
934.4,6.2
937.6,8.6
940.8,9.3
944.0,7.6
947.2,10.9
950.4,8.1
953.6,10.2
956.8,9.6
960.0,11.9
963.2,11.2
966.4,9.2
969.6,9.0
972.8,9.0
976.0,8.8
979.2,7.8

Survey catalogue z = 0.630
